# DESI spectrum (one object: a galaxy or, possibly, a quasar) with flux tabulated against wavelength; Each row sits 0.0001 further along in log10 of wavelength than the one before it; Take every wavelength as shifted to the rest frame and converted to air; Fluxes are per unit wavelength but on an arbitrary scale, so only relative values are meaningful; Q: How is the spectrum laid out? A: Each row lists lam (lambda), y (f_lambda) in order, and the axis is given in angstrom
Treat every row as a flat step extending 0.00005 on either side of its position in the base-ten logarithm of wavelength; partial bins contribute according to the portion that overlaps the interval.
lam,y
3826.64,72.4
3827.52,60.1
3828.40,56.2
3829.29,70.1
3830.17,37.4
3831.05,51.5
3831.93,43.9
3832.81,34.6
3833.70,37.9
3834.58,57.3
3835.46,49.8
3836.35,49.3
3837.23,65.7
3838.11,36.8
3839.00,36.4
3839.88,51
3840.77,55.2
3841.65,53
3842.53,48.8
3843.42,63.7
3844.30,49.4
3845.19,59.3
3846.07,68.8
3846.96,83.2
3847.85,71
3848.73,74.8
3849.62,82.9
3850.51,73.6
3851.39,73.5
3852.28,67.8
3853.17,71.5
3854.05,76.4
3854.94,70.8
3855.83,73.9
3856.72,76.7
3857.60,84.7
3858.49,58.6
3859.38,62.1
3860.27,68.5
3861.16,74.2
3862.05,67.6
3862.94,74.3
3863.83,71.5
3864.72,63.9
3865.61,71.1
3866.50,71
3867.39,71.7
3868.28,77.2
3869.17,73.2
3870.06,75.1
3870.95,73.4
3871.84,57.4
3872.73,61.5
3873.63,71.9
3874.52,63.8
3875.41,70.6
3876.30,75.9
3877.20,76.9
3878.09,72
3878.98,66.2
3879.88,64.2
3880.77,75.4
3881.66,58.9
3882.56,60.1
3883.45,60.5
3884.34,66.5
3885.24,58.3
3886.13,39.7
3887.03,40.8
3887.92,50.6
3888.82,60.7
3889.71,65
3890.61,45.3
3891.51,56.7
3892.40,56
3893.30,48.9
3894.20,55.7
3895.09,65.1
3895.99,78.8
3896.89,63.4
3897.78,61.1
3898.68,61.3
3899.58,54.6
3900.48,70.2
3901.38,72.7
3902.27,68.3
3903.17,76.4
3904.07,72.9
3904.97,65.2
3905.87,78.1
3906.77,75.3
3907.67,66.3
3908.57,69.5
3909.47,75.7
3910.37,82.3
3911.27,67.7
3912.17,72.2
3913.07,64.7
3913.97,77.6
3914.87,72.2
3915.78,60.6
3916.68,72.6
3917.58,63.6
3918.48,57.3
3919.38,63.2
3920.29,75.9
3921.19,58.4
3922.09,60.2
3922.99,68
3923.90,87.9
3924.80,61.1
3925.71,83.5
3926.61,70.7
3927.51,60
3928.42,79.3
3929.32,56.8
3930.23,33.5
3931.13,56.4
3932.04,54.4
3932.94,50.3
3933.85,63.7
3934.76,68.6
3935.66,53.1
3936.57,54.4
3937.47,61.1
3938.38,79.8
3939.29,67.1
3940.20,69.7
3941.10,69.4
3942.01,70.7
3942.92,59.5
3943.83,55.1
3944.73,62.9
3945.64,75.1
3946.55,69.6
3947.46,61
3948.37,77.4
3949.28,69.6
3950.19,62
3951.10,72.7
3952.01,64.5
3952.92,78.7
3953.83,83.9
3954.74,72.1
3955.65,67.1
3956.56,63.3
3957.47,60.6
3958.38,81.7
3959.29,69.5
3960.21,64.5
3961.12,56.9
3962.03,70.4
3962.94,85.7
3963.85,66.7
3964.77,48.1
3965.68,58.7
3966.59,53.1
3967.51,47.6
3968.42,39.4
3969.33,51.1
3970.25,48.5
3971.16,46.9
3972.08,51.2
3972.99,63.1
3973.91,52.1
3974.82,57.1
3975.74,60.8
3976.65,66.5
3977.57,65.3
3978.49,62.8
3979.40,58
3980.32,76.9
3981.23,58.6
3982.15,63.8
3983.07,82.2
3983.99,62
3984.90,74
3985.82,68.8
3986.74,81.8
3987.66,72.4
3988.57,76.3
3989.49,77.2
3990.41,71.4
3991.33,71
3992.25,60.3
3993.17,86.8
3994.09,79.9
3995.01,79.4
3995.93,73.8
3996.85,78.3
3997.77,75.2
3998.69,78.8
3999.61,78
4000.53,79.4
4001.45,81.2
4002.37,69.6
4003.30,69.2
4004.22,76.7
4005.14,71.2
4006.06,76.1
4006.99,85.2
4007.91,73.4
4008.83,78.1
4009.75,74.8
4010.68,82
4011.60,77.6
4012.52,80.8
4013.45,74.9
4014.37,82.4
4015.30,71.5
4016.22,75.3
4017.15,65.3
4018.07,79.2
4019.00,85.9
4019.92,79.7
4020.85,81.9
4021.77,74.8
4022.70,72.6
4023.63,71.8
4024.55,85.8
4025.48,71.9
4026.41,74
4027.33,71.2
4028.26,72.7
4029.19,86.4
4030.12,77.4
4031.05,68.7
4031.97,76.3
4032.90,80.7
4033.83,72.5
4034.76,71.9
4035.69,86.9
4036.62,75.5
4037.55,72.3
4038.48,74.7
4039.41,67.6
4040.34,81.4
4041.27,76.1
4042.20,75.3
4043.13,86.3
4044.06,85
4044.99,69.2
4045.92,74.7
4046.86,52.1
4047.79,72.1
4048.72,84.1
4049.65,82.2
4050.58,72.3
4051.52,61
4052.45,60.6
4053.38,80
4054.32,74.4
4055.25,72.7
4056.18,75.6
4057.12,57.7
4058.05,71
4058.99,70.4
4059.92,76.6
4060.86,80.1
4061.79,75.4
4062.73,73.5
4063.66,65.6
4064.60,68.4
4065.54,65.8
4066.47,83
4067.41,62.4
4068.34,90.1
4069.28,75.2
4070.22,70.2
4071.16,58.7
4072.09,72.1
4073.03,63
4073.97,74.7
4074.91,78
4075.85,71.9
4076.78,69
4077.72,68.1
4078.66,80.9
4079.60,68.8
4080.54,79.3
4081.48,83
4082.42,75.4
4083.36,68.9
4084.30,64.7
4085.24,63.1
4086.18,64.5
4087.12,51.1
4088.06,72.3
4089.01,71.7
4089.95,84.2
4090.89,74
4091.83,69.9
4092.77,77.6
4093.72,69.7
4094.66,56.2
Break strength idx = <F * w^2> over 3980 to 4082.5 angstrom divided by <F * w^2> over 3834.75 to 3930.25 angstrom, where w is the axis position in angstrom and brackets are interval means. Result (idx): 1.22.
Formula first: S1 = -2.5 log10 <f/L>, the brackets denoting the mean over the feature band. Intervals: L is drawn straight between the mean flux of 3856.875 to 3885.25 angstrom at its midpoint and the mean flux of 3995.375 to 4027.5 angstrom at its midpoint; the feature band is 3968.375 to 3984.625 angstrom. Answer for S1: 0.24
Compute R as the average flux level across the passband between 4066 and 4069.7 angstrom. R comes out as 77.8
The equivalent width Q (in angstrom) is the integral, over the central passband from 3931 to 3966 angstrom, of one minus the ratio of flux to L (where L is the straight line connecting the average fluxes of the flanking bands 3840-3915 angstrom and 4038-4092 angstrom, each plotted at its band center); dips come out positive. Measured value 1.4 angstrom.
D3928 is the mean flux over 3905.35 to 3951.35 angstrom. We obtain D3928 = 66.6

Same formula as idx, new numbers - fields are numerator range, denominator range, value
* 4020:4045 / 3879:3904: 1.35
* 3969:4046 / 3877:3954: 1.18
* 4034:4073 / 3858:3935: 1.20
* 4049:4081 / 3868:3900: 1.26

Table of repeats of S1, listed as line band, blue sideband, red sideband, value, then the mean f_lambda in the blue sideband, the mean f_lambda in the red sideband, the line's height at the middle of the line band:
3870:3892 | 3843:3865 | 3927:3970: 0.10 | 70.6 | 63.7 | 68.6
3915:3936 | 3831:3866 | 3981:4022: 0.09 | 62.8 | 75.6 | 69.2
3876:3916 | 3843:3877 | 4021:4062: 0.10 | 70.5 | 74.4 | 71.3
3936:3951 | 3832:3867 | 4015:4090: 0.02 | 63.4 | 73.4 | 68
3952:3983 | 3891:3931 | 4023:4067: 0.12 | 66.7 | 74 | 69.8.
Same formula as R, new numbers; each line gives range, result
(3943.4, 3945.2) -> 59.4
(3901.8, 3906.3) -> 72.2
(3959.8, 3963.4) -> 69.6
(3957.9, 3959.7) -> 75.7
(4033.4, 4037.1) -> 76.7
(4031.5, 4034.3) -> 76.6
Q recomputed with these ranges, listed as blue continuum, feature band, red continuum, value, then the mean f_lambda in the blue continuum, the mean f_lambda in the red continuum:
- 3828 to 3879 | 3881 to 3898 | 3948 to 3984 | 1.7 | 64.3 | 63.5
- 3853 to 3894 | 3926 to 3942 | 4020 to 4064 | 1.6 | 65.8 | 74.4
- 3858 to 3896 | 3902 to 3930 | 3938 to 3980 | -2.3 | 64.4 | 63.9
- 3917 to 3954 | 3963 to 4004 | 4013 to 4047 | 2.5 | 65.5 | 75.9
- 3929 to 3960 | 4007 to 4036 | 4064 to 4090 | -3.5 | 65.2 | 71.1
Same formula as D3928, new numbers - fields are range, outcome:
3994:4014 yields 77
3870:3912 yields 64.9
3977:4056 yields 74.7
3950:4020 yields 69.7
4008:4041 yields 76.4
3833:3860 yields 62.6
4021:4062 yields 74.4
